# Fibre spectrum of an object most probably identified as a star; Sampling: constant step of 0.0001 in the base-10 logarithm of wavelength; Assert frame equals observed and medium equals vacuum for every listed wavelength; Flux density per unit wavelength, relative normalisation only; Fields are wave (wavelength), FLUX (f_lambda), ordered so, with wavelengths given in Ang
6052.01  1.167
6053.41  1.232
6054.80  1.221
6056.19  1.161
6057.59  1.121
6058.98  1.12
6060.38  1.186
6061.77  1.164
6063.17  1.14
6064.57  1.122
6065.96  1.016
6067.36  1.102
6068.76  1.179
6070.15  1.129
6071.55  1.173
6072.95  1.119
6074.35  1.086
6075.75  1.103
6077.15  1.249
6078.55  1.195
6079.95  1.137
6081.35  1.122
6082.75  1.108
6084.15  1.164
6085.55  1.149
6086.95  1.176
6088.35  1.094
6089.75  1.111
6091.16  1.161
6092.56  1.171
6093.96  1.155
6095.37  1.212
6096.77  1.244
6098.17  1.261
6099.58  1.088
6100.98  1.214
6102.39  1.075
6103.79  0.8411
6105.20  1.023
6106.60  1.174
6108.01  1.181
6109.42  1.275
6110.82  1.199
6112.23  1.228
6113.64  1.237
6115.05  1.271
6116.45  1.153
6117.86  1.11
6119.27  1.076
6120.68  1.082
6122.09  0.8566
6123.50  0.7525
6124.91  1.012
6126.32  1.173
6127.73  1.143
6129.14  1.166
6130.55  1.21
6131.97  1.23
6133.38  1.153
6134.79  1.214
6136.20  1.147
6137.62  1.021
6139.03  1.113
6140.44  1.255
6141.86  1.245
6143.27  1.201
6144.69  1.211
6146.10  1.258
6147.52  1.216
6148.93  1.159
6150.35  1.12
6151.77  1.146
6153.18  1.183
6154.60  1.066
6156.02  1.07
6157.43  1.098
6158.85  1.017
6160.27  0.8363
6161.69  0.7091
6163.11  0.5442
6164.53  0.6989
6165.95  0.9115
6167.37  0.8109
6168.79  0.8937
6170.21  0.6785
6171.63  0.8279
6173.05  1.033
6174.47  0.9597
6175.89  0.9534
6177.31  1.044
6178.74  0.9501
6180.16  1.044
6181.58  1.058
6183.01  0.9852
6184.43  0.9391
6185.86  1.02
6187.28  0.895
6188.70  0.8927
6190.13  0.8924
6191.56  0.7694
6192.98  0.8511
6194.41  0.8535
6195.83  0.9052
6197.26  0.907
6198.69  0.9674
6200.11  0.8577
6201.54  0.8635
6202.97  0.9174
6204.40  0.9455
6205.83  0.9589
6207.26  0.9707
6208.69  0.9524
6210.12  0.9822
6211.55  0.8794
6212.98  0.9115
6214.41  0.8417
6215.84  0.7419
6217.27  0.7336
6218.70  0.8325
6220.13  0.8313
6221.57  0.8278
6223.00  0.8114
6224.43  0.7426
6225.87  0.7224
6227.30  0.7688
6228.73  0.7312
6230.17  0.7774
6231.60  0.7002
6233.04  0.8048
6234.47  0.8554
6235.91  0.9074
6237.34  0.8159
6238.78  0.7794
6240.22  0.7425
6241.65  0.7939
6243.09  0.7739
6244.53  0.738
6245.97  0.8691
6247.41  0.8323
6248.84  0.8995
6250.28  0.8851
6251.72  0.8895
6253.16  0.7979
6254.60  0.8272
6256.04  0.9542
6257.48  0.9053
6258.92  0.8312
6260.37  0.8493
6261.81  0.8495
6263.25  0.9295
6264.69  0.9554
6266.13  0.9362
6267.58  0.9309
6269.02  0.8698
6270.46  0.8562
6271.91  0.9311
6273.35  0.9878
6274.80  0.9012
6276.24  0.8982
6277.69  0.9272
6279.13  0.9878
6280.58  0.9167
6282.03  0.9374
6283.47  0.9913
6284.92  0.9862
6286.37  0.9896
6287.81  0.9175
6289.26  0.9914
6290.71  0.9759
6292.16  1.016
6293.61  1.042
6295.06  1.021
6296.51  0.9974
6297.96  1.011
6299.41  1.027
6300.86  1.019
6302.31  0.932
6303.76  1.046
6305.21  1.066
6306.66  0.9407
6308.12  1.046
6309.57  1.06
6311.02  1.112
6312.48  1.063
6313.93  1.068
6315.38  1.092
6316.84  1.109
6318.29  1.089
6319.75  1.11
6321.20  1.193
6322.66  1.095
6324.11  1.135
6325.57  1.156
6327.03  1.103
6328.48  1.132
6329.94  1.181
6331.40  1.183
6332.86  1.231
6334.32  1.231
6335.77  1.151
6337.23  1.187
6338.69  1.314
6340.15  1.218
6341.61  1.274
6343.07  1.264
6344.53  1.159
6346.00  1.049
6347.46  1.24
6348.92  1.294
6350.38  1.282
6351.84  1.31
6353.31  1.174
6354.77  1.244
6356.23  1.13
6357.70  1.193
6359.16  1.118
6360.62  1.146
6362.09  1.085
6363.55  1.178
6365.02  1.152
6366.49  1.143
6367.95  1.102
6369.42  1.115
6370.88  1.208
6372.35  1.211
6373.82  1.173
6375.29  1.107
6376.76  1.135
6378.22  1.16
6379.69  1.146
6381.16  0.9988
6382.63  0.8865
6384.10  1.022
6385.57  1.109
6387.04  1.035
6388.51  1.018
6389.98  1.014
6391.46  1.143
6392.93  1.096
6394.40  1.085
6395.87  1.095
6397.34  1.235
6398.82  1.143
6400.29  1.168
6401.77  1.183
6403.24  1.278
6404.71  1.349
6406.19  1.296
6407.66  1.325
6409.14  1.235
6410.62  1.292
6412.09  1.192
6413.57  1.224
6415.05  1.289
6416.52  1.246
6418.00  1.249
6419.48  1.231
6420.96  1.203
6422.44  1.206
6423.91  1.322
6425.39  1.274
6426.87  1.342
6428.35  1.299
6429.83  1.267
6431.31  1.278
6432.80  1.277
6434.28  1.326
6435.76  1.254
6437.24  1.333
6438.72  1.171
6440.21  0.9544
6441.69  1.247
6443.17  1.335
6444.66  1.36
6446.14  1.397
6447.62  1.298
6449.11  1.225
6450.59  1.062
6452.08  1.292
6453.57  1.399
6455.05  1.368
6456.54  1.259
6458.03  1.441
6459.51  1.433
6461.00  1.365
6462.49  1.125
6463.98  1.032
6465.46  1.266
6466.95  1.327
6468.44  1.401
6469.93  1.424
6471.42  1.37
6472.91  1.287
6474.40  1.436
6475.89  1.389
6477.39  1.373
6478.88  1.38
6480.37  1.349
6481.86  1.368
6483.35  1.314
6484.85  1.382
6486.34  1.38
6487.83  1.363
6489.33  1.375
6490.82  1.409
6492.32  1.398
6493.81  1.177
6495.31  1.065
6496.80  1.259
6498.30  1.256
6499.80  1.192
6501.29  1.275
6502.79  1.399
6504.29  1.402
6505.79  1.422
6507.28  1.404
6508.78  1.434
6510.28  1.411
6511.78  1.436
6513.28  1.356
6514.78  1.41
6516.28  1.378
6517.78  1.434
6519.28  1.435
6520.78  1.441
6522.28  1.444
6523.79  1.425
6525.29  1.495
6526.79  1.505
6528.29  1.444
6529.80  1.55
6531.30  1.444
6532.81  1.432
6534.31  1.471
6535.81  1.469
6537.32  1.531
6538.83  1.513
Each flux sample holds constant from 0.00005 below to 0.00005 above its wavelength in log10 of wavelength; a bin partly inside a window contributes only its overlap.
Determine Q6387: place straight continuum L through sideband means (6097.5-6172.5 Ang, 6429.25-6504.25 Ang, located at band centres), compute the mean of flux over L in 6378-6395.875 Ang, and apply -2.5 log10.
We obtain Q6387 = 0.179 mag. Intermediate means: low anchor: 1.07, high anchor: 1.3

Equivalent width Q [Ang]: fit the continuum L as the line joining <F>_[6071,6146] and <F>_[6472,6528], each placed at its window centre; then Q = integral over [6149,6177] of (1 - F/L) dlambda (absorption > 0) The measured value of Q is 5.8 Ang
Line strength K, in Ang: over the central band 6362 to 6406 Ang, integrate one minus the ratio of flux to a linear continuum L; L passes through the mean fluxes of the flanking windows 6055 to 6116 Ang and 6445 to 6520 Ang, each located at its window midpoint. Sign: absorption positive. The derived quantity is 5.5 Ang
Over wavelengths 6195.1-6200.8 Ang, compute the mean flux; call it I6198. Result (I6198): 0.911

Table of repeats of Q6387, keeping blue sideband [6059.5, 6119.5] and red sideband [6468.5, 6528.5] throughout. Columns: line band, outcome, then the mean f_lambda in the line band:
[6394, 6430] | 0.07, 1.24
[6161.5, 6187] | 0.31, 0.896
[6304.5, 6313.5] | 0.21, 1.05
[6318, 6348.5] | 0.09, 1.18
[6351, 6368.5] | 0.11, 1.17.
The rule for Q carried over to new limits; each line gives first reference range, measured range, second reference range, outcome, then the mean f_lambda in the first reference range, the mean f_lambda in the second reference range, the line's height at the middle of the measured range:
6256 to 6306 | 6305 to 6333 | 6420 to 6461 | -1.99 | 0.954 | 1.28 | 1.03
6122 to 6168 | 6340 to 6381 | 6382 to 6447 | 0.20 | 1.06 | 1.21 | 1.18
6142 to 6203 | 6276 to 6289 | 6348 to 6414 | 1.38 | 0.961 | 1.16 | 1.07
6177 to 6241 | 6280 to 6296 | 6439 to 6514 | 0.34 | 0.869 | 1.32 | 1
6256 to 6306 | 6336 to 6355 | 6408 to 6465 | -2.55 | 0.954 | 1.27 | 1.08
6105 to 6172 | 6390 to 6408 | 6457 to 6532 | 1.36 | 1.07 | 1.37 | 1.29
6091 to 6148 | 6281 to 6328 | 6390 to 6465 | 6.46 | 1.15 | 1.25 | 1.21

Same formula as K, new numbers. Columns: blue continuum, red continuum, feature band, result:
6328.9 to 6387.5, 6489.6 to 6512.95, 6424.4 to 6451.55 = -0.1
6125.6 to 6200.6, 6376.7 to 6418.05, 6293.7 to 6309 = 1.2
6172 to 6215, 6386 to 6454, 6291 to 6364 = -1.4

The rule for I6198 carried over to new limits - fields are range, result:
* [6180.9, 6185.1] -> 0.994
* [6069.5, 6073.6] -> 1.14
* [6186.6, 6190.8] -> 0.893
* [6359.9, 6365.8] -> 1.14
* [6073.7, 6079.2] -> 1.16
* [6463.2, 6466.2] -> 1.15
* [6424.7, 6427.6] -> 1.31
